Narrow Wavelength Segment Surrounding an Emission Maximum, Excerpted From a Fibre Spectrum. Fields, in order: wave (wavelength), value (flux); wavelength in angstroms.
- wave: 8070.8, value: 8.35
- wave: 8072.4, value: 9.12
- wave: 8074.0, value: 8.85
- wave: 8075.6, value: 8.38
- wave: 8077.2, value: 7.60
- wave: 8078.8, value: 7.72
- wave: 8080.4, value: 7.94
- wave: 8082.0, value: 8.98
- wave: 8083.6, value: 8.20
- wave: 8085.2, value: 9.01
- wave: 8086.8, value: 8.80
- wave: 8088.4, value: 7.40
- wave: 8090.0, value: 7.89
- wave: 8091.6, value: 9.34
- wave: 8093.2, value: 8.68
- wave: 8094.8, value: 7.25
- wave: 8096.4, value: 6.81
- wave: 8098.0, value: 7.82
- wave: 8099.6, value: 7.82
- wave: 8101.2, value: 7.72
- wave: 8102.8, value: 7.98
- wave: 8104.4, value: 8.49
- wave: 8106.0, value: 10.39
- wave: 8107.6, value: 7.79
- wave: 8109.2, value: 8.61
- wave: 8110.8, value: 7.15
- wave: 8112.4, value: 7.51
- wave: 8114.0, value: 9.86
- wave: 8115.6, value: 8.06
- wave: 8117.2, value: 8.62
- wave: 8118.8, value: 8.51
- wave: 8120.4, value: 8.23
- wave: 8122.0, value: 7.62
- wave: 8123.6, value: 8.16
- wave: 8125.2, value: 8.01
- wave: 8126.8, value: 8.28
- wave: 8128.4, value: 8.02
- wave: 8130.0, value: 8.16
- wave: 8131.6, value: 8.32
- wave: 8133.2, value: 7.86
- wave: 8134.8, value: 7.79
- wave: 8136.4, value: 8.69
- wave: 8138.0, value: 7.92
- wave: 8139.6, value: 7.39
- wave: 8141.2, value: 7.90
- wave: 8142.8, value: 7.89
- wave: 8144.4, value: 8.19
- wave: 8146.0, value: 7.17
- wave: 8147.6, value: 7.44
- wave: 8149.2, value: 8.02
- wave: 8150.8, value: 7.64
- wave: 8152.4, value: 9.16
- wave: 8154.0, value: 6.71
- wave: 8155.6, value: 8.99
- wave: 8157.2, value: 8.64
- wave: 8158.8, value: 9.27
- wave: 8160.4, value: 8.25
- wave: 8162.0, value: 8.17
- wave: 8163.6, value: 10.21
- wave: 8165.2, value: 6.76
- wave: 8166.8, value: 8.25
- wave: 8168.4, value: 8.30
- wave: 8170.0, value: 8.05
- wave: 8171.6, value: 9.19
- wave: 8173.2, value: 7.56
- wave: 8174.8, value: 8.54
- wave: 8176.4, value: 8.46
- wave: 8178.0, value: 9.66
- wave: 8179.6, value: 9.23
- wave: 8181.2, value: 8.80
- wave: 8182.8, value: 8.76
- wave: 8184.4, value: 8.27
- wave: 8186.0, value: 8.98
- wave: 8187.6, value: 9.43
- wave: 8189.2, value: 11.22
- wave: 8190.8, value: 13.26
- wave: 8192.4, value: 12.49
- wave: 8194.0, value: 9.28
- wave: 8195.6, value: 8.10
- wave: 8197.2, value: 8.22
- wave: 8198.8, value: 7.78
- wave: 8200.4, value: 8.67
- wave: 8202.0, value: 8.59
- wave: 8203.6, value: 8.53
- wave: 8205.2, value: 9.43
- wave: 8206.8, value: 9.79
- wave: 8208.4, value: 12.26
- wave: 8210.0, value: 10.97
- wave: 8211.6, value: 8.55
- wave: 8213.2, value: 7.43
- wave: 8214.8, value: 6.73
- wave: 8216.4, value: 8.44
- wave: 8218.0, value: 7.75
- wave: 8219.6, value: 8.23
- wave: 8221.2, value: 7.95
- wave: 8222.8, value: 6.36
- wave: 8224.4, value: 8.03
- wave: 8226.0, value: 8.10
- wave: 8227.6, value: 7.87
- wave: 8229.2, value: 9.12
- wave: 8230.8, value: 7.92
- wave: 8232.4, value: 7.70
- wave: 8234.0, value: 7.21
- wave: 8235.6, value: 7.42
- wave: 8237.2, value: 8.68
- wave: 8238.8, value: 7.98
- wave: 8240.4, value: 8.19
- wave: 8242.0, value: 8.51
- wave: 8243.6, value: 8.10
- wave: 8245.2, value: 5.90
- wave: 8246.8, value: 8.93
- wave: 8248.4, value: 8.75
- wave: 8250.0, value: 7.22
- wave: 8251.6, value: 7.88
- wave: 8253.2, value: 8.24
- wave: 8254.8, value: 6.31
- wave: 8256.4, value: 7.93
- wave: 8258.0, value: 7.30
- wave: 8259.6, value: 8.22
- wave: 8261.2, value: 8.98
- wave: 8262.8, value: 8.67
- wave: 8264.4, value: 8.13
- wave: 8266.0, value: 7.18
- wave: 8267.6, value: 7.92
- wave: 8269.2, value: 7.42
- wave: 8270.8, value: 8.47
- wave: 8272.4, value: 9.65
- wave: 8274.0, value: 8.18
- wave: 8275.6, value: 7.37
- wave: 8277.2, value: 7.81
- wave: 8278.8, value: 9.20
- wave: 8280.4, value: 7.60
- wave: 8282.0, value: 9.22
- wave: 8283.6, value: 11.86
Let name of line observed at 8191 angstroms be [S II] 6716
